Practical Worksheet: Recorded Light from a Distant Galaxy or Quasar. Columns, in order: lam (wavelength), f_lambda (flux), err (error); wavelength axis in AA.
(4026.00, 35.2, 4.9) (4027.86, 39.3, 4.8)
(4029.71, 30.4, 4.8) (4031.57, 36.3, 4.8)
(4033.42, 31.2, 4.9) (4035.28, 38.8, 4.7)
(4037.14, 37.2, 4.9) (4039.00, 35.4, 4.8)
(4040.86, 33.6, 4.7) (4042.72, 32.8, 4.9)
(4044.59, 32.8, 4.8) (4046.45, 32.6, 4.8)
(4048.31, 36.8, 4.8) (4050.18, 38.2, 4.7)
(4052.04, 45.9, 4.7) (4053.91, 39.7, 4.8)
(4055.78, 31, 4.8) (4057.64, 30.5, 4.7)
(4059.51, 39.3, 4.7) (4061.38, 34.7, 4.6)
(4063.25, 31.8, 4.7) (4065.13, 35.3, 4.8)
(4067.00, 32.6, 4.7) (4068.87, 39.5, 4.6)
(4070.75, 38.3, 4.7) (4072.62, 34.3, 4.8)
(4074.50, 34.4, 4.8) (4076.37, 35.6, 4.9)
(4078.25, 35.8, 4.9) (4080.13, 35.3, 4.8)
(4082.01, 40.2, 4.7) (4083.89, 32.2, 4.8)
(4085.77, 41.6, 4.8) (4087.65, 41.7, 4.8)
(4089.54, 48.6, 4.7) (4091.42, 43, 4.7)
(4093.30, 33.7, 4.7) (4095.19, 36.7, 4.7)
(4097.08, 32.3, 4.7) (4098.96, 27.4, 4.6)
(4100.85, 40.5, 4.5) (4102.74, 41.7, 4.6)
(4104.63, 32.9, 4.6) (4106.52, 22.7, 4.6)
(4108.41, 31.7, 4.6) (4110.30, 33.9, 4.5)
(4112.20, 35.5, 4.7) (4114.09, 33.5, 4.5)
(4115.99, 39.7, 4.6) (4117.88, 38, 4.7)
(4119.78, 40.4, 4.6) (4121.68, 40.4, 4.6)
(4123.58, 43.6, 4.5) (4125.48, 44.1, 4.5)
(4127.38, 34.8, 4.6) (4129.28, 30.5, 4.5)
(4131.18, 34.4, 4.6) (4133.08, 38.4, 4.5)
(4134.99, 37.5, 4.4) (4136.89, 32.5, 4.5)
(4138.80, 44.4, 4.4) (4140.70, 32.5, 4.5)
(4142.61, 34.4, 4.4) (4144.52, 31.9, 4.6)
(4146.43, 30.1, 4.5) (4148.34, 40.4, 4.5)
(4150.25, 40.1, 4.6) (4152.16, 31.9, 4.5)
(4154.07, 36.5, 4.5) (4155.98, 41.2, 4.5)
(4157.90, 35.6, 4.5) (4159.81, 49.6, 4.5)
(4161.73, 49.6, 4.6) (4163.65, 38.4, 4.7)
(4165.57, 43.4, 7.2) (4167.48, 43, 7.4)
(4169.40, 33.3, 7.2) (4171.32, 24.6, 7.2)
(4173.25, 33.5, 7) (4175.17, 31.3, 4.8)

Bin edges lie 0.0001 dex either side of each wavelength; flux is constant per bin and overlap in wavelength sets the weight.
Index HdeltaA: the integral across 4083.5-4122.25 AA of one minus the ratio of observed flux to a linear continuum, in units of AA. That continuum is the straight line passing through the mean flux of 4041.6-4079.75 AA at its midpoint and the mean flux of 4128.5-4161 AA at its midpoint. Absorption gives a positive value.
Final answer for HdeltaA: -0.49 AA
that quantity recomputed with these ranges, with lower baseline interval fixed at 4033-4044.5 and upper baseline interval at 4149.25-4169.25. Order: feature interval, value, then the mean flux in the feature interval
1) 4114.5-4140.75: 0.7 AA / 38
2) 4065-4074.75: 0.1 AA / 35.9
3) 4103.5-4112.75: 1.6 AA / 31.4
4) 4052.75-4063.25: 0.2 AA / 35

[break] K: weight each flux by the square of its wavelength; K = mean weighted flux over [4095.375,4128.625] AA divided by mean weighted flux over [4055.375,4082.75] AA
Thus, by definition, 1.0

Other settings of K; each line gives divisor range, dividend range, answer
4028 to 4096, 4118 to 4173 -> 1.08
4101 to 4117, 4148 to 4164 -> 1.21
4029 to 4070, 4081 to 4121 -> 1.06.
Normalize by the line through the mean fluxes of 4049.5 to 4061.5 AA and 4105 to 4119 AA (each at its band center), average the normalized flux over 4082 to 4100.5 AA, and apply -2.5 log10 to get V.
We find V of -0.082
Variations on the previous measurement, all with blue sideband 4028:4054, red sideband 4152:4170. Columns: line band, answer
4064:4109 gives 0.04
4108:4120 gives 0.08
